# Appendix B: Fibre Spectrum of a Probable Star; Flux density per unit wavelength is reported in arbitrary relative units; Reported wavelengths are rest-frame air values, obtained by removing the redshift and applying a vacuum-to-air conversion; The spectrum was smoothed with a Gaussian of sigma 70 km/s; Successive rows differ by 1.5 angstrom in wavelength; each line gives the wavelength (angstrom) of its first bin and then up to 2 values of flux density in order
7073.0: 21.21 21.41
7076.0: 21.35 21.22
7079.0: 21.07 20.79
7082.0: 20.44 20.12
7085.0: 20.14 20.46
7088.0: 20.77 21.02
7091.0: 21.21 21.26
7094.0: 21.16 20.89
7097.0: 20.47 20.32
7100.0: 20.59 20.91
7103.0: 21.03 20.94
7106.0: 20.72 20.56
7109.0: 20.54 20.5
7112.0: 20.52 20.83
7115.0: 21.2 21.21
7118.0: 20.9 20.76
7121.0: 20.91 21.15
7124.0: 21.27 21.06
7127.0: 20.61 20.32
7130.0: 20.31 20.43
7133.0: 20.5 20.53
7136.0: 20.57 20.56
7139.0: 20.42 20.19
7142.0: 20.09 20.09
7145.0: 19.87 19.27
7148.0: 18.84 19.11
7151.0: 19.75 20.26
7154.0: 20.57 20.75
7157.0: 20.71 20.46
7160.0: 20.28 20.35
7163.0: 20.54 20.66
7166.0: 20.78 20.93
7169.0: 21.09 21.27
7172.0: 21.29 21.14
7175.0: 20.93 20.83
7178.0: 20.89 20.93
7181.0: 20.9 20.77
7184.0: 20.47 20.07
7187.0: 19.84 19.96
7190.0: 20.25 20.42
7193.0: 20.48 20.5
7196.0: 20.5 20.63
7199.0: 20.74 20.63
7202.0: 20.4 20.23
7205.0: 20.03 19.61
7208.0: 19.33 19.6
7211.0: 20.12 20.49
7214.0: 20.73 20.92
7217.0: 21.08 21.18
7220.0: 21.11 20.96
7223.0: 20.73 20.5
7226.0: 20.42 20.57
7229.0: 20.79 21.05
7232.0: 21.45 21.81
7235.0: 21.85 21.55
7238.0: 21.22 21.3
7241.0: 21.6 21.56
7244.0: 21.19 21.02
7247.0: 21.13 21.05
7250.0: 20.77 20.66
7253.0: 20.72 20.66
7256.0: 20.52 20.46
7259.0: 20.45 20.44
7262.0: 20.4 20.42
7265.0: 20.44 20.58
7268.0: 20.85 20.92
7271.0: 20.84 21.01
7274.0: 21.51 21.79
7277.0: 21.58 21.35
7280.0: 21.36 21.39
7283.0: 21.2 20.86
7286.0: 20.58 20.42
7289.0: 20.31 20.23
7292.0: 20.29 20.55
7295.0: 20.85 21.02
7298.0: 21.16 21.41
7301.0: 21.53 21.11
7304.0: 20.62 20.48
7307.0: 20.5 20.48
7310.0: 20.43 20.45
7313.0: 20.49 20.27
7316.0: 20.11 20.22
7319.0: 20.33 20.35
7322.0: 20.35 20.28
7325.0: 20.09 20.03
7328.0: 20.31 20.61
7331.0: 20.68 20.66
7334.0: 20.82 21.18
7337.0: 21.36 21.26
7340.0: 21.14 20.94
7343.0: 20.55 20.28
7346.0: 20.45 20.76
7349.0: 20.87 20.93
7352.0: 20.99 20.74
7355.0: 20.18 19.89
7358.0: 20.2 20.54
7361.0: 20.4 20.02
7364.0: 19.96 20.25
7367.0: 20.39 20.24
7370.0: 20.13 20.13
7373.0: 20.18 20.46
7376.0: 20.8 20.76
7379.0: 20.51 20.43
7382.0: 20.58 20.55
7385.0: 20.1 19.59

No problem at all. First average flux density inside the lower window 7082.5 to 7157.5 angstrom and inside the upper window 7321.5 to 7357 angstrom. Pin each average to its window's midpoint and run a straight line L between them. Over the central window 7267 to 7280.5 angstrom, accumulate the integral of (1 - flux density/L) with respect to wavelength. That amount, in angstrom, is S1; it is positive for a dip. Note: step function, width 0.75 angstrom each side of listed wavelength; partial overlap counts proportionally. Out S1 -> -0.4 angstrom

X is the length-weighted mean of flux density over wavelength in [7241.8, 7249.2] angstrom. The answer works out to 21.2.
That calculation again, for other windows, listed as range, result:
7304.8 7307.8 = 20.5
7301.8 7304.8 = 20.9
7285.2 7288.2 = 20.5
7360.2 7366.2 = 20.2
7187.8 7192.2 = 20.2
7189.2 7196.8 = 20.4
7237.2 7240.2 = 21.3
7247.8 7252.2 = 20.8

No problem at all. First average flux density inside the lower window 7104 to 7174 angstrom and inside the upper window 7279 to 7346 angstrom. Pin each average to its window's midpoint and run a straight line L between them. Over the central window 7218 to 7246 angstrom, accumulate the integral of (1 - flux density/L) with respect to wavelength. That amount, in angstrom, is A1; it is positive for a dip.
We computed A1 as -0.7 angstrom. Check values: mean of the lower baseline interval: 20.5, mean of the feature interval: 21.2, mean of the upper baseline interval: 20.7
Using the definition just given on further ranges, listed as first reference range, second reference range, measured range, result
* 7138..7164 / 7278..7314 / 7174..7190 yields -0.24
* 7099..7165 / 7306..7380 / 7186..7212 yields 0.38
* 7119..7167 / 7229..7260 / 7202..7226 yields 0.50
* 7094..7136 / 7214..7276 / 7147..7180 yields 0.44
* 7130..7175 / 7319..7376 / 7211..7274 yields -1.43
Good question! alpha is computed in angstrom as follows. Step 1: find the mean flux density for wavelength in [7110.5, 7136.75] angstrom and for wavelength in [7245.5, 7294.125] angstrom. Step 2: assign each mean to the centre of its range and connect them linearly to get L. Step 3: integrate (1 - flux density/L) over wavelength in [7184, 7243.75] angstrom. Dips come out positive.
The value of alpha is 0.3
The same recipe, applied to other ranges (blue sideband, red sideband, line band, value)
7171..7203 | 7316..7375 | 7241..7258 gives -0.3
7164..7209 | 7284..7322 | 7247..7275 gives -0.2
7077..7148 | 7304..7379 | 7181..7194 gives 0.2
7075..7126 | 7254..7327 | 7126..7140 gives 0.2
